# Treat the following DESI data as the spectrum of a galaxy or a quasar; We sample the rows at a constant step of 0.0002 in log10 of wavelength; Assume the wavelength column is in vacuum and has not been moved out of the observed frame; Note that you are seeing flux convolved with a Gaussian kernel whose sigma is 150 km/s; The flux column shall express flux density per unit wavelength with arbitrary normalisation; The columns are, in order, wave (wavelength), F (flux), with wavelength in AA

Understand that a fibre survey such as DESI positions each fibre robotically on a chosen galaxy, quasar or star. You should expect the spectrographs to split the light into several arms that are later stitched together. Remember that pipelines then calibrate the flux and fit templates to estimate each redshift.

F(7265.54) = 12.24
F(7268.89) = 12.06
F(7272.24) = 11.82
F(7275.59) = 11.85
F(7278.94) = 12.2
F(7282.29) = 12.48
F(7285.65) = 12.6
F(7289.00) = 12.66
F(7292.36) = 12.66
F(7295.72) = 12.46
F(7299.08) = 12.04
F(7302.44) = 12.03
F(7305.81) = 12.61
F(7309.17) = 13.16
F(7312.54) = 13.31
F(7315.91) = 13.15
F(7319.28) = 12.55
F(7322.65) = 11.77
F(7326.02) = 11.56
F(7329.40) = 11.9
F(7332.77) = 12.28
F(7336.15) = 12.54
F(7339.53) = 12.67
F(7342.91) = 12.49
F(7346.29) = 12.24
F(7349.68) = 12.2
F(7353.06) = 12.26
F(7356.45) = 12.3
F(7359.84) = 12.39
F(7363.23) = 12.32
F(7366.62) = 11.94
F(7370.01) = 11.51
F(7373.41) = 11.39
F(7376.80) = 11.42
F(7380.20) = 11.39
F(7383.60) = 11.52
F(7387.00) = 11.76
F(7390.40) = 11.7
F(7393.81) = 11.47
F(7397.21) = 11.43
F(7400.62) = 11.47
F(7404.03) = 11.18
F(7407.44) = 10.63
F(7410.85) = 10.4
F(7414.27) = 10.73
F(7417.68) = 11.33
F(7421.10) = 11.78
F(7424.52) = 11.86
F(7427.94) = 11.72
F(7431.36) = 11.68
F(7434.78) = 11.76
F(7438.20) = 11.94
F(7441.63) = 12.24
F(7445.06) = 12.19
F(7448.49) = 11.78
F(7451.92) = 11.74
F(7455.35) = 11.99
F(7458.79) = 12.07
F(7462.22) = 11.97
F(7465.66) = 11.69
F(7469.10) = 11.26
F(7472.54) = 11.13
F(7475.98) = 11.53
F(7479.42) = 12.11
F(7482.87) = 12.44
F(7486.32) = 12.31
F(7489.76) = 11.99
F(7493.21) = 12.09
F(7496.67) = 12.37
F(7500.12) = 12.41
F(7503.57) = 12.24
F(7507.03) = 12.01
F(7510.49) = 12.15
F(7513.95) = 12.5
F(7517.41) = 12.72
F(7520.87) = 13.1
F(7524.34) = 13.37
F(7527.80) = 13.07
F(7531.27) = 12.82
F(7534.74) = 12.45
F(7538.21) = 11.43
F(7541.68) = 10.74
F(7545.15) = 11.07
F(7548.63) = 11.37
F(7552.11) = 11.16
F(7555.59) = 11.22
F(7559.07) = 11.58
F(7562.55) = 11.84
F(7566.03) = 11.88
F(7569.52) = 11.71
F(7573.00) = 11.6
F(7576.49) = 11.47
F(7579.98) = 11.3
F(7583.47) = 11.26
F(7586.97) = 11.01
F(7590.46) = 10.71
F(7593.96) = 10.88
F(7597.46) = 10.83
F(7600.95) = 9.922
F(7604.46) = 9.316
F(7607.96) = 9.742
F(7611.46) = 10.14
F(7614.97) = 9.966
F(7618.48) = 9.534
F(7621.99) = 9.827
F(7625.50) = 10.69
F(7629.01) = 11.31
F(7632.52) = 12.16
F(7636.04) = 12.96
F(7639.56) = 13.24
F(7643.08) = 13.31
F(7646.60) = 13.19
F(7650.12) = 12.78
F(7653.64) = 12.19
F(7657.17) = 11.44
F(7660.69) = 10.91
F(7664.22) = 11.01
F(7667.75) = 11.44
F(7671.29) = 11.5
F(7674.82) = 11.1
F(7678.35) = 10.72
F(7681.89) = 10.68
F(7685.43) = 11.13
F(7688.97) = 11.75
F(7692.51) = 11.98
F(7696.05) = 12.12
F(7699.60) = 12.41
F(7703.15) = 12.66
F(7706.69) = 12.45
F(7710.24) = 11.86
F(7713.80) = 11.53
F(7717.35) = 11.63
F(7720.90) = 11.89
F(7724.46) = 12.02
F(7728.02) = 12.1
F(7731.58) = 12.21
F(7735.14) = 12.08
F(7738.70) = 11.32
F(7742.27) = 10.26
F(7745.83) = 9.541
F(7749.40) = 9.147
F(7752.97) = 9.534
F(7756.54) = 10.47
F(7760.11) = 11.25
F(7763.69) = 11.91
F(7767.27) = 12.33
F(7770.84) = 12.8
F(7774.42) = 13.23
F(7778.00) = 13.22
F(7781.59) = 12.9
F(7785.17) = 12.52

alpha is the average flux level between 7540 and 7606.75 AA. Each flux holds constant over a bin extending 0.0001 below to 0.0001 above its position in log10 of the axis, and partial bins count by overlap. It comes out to 11.1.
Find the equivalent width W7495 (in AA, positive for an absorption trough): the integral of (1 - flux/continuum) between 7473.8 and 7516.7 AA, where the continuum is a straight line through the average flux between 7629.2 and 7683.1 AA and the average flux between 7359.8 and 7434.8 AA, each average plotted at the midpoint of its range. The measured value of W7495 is -2.0 AA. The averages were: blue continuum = 11.5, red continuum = 11.9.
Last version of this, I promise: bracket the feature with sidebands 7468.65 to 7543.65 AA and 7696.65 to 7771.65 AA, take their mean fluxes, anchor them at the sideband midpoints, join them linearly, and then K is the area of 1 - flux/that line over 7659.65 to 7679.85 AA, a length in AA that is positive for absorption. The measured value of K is 1.0 AA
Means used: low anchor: 12.2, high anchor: 11.5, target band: 11.1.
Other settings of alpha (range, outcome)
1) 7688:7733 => 12.1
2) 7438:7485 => 11.9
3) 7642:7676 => 11.9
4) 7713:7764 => 11.1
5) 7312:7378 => 12.2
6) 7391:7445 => 11.5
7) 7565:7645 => 11.1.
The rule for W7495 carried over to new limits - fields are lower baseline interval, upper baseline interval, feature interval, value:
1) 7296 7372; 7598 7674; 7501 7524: -1.60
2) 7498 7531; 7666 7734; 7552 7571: 1.23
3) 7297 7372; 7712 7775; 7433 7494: 0.63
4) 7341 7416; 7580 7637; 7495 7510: -1.56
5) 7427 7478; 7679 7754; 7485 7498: -0.49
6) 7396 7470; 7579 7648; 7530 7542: -0.71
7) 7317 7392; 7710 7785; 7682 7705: -0.51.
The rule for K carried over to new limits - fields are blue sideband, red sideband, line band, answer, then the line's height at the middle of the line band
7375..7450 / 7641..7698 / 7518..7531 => -1.7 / 11.6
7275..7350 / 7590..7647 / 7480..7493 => -0.7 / 11.6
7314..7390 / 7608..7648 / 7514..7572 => -1.9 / 11.6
